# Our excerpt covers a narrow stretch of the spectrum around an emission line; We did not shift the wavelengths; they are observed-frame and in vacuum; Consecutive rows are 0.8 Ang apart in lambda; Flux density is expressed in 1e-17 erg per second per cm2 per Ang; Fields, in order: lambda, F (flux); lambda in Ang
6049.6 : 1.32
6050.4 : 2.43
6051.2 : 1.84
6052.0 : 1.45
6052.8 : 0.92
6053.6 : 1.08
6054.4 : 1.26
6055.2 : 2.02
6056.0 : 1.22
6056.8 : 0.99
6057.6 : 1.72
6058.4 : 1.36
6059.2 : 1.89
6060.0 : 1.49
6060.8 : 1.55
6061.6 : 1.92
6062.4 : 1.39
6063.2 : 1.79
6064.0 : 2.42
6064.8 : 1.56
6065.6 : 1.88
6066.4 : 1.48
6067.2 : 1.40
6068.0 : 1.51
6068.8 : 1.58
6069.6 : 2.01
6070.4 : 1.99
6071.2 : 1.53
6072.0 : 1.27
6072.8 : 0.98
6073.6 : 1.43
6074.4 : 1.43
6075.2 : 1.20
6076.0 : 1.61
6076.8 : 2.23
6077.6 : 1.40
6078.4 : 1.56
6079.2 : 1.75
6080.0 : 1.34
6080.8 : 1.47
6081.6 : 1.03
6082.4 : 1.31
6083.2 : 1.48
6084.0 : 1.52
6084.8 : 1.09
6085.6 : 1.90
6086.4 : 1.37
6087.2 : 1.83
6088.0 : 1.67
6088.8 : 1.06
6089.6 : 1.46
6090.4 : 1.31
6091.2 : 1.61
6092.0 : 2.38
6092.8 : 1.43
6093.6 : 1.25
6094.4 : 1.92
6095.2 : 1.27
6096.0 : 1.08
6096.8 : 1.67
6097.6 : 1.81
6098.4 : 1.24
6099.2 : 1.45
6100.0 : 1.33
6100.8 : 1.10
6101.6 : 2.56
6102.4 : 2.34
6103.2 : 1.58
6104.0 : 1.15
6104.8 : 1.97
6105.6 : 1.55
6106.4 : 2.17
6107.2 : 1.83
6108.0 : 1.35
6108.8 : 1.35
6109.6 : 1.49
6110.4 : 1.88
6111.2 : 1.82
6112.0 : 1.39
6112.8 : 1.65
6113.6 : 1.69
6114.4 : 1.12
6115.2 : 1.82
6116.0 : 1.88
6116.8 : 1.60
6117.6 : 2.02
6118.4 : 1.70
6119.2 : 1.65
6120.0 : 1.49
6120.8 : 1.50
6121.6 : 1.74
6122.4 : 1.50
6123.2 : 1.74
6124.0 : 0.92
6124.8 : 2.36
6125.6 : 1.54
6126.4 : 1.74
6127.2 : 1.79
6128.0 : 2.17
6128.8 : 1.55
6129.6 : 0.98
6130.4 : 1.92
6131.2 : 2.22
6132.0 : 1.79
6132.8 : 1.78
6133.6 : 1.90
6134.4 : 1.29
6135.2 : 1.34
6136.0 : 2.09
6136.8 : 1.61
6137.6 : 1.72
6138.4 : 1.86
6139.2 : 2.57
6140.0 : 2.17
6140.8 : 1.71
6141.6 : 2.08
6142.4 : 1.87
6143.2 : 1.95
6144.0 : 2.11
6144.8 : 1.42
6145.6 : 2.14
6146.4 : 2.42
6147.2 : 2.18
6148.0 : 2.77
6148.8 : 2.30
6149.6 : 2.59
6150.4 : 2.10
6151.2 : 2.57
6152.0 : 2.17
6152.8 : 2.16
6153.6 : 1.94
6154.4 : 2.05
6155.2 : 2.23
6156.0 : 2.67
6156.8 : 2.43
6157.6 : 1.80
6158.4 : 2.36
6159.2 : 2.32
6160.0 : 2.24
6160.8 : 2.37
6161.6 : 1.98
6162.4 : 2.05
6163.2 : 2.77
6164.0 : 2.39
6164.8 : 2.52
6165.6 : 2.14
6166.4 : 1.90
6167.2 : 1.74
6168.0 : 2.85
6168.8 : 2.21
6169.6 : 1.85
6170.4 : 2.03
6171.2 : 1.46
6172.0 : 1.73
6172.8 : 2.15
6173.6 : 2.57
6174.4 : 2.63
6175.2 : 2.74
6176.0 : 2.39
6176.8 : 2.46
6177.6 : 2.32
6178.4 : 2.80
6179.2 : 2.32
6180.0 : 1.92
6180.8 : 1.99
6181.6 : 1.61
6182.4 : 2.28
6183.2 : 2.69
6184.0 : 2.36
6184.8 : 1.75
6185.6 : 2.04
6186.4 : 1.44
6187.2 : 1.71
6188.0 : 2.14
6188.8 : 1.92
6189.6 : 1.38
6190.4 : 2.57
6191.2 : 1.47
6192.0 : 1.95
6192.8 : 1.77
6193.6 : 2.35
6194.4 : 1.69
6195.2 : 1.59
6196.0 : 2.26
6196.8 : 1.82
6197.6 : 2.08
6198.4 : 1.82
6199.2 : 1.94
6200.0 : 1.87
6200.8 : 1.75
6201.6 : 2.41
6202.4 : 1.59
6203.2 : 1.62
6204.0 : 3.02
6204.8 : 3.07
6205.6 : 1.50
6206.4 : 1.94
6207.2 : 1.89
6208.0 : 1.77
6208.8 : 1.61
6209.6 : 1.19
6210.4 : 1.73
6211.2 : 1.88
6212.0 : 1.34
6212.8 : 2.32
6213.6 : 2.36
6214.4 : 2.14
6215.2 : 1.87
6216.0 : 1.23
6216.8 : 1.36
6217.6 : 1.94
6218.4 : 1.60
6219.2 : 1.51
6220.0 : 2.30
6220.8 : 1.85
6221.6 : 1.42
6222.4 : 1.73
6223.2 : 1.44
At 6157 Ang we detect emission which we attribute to Mg II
